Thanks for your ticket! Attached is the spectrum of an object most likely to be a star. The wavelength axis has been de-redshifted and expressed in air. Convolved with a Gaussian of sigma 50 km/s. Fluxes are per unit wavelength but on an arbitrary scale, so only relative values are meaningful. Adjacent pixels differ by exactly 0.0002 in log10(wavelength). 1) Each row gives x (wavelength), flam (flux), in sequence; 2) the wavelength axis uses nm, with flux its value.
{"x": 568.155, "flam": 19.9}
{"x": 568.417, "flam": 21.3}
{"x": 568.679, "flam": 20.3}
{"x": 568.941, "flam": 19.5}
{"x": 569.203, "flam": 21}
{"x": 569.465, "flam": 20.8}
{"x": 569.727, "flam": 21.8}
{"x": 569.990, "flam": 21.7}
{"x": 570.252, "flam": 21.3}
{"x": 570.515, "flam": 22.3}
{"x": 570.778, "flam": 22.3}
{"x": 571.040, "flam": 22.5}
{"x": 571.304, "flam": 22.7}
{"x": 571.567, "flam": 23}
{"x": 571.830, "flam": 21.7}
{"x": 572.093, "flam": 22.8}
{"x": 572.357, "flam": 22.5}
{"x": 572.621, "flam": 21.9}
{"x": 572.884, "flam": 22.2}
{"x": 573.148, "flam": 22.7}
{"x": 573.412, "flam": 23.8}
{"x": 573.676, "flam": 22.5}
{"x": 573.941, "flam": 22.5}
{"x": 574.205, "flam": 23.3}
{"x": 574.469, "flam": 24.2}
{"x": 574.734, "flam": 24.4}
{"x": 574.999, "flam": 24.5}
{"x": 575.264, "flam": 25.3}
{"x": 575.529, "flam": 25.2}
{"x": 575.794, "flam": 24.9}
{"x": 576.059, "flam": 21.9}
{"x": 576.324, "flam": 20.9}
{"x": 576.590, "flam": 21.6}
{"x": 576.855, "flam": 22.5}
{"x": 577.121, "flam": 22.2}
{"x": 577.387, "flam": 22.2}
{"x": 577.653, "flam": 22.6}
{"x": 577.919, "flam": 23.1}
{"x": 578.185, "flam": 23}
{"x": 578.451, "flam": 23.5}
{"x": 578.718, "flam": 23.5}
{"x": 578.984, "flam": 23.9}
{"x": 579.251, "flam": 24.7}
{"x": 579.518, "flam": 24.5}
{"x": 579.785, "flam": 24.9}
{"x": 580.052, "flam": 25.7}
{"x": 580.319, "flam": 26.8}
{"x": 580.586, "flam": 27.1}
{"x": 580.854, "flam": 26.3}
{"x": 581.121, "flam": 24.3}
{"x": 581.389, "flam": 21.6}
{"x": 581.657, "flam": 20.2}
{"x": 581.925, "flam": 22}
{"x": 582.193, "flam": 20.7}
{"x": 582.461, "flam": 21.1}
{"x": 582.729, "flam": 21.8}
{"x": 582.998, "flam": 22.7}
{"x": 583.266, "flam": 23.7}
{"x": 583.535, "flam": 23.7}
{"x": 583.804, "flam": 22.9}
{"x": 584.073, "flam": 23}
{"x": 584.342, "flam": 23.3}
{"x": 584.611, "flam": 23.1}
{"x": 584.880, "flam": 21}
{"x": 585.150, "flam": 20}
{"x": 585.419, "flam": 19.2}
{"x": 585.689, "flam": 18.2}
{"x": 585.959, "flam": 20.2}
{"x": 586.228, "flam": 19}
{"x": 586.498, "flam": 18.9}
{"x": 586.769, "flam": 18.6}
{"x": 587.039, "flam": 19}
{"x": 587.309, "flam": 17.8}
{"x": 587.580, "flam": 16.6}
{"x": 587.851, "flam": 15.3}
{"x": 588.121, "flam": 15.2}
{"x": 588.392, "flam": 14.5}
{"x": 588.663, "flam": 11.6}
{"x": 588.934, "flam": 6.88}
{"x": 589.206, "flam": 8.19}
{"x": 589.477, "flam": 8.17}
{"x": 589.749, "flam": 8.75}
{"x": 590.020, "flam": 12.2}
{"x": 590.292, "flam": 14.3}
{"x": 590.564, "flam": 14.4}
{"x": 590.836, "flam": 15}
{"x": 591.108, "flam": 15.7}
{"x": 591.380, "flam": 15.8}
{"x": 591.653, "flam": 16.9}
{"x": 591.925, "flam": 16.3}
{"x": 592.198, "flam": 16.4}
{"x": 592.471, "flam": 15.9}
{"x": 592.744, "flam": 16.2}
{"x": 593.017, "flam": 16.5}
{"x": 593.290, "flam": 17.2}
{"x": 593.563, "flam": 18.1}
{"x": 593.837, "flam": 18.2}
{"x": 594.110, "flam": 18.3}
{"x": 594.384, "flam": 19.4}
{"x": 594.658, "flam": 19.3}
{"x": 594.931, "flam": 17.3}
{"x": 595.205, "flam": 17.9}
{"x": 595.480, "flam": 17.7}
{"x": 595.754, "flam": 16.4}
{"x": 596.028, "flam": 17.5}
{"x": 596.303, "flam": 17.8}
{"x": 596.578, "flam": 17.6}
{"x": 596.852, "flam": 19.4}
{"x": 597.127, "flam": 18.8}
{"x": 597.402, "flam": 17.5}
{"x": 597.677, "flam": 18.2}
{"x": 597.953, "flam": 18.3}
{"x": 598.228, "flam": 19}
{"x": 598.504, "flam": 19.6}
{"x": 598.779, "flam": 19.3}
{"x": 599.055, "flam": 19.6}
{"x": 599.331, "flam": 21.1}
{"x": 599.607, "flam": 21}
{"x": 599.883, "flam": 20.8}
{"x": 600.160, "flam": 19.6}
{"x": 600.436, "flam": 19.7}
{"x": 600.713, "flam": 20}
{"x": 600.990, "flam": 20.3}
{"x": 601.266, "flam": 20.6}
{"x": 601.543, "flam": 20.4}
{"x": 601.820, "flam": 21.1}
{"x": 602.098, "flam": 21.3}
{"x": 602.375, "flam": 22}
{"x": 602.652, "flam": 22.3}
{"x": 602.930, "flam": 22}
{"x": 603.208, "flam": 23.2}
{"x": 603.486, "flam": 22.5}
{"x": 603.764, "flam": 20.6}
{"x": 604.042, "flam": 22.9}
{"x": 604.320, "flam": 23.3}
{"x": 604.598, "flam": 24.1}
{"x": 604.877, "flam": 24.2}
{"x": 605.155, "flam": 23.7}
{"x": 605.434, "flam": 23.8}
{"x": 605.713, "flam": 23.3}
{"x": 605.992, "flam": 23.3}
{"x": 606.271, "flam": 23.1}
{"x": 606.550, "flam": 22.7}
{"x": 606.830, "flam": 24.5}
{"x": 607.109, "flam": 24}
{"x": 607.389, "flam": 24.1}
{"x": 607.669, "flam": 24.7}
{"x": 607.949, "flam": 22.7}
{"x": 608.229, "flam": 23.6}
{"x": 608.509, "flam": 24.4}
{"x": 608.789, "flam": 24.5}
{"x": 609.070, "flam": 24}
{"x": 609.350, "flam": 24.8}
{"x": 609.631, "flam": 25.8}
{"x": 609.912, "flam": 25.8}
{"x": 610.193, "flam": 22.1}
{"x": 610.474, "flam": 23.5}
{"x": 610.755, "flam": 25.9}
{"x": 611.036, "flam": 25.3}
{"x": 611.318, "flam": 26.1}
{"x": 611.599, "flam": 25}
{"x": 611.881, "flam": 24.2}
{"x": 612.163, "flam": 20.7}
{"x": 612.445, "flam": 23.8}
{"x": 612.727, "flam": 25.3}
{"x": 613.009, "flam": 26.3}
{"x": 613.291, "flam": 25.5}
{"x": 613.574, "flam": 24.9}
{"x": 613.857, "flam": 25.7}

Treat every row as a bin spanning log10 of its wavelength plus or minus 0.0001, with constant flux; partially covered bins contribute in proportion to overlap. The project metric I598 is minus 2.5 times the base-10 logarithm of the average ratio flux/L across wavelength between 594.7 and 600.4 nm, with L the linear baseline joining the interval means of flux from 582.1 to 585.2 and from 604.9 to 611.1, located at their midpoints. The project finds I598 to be 0.24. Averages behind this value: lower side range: 22.3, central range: 18.8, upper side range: 24.1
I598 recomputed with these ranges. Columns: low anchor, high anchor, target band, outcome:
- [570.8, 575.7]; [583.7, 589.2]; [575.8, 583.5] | -0.129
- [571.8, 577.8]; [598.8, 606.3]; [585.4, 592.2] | 0.434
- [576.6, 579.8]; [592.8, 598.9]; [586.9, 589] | 0.346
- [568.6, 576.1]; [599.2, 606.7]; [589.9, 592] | 0.422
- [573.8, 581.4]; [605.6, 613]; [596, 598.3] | 0.300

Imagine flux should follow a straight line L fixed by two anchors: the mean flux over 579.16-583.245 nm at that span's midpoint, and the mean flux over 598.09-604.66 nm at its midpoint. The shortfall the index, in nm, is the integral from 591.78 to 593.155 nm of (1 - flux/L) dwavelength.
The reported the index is 0.37 nm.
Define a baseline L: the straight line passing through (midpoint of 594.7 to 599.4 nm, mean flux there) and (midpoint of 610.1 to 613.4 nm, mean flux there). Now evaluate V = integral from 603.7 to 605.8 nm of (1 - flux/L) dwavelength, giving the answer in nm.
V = -0.17 nm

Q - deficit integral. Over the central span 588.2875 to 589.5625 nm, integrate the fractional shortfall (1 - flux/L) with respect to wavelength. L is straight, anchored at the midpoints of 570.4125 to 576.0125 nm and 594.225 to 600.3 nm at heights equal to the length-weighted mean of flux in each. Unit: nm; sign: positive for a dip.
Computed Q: 0.66 nm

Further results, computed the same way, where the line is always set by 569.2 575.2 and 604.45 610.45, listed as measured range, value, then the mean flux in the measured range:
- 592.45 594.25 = 0.471 nm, 17.3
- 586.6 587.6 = 0.215 nm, 18.2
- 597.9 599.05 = 0.216 nm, 19.2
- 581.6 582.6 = 0.083 nm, 21.1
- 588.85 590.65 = 0.995 nm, 10.4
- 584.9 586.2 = 0.203 nm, 19.5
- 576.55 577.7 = 0.028 nm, 22.2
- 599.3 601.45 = 0.302 nm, 20.4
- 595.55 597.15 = 0.387 nm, 17.9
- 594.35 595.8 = 0.338 nm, 18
